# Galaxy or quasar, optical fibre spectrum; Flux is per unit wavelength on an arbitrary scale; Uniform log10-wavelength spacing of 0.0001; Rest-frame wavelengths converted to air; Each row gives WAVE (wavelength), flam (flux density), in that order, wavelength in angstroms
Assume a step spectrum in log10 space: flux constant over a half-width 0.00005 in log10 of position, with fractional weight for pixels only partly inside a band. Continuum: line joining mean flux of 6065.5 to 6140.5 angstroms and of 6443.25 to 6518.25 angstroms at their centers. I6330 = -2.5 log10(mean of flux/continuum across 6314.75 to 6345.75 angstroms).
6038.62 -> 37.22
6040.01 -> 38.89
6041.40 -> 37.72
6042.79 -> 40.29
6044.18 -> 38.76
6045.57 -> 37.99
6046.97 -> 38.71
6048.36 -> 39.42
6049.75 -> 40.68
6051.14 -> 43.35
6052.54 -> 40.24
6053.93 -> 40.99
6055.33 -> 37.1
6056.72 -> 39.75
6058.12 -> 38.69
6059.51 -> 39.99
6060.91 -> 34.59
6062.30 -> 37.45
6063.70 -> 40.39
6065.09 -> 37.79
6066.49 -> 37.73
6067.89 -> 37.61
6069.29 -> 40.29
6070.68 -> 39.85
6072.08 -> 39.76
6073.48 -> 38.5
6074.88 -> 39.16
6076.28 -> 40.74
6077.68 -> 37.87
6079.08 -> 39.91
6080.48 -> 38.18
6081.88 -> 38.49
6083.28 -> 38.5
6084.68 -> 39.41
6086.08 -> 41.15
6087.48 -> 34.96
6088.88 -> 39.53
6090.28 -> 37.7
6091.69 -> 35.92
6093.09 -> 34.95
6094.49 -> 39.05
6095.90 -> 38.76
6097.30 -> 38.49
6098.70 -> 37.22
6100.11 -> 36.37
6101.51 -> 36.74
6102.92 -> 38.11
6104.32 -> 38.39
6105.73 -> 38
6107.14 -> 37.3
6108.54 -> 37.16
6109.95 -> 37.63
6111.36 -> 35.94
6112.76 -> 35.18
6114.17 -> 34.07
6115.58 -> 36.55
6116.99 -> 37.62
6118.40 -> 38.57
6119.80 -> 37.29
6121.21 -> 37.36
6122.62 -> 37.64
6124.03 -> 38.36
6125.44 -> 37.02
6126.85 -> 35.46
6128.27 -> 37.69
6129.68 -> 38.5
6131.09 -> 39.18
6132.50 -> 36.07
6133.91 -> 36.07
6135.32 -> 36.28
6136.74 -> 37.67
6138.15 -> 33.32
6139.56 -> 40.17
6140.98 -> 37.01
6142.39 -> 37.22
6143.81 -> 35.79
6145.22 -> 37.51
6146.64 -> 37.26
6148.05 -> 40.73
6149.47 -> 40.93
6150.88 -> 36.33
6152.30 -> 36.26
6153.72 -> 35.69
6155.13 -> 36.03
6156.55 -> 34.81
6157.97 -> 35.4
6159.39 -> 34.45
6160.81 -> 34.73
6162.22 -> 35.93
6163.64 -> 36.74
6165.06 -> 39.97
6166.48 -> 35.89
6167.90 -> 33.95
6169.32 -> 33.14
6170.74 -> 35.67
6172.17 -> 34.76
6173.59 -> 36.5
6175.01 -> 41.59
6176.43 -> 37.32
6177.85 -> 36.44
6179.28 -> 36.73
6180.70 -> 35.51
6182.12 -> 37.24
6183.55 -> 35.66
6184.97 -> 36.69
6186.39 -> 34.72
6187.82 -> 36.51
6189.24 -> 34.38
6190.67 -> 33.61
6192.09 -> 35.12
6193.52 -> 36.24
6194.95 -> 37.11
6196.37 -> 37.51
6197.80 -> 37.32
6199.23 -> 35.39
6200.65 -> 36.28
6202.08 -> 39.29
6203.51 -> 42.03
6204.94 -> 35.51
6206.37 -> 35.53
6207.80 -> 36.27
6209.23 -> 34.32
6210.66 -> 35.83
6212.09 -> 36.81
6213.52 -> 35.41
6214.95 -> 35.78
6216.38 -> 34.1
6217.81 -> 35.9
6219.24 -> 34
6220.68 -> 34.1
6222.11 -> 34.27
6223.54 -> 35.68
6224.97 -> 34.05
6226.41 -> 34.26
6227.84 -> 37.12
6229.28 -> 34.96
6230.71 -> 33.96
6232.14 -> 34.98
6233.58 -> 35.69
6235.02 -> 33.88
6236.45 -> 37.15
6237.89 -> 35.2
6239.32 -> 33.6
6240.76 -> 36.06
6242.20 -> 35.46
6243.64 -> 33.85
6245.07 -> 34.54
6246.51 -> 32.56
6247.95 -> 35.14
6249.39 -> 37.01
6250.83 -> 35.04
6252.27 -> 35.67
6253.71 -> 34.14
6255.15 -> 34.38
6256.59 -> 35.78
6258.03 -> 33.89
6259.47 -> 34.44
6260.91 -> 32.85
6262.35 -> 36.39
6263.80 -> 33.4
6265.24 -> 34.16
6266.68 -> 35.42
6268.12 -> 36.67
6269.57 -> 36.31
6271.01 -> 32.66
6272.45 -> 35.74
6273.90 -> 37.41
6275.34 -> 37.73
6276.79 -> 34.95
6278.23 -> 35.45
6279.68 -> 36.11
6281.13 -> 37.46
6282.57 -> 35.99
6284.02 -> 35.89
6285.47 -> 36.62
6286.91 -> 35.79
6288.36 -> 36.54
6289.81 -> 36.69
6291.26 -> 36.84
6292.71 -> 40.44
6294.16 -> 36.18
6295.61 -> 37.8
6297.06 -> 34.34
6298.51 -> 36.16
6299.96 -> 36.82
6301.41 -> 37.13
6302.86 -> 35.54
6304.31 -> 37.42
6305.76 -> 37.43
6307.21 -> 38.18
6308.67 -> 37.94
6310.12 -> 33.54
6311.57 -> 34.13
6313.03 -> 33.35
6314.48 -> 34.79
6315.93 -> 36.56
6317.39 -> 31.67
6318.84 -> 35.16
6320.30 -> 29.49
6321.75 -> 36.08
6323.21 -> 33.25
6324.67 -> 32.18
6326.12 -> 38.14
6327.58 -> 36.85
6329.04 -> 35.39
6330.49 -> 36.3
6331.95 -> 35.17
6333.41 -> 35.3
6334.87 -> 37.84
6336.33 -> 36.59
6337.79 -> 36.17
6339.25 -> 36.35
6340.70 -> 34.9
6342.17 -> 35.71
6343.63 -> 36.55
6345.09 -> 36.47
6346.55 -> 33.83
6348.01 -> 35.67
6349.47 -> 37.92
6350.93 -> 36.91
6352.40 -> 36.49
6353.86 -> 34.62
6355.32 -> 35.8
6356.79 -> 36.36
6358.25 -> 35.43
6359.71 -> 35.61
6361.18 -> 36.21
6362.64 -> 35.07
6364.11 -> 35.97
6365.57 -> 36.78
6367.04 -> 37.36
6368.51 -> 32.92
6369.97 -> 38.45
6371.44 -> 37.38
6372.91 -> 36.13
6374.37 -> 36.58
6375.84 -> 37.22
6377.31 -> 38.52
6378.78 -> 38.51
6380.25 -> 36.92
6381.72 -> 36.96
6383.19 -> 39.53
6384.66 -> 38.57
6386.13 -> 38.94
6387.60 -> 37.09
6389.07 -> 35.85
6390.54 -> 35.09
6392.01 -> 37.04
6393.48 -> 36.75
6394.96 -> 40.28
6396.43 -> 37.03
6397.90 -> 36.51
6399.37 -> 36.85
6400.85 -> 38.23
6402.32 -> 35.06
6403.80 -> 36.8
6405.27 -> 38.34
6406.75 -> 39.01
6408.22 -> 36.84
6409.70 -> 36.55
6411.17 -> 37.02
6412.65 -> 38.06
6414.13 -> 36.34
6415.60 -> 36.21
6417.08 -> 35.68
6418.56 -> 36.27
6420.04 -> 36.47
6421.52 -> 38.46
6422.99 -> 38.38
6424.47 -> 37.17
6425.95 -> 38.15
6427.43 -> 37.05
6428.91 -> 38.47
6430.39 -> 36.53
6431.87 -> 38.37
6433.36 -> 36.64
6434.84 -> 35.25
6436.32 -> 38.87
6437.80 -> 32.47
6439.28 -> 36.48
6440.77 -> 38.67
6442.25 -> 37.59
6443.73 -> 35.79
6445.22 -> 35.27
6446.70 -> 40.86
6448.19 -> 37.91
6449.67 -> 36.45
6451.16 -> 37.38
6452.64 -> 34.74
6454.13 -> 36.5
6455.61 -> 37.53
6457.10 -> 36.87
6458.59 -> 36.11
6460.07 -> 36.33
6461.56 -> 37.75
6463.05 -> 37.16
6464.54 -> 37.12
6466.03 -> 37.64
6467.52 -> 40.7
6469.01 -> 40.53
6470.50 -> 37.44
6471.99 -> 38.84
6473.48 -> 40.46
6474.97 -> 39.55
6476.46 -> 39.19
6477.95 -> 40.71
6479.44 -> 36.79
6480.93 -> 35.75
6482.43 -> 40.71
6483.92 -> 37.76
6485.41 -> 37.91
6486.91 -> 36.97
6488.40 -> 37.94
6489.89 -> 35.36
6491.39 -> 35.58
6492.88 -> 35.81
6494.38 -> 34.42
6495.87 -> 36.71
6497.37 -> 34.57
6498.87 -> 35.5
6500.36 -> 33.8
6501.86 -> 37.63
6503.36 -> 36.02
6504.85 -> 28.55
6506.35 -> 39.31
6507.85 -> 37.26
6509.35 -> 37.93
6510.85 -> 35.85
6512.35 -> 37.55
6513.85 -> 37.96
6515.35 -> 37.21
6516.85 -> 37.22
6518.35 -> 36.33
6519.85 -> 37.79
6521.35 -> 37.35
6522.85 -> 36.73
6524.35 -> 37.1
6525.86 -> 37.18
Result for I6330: 0.06 mag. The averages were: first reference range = 37.7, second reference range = 37.1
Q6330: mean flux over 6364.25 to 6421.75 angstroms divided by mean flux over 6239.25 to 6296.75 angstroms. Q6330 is 1.04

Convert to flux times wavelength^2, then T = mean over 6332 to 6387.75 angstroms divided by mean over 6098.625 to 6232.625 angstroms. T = 1.1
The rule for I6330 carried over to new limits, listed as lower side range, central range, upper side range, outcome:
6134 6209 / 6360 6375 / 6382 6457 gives 0.02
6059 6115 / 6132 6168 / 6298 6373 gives 0.02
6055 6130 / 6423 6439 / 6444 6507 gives 0.01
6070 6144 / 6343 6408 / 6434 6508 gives 0.01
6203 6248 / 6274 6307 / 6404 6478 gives -0.02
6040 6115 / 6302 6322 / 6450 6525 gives 0.08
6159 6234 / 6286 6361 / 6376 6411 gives 0.03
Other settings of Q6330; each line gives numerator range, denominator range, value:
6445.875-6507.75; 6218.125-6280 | 1.06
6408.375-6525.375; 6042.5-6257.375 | 1.01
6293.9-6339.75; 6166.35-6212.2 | 0.98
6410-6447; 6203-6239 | 1.05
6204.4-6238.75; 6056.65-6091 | 0.91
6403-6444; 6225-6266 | 1.06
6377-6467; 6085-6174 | 1.01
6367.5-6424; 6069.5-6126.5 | 0.98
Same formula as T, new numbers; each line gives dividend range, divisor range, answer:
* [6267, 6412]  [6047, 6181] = 1.04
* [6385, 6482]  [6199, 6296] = 1.11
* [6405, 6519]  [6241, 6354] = 1.10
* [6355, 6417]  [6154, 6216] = 1.09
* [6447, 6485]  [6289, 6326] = 1.12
